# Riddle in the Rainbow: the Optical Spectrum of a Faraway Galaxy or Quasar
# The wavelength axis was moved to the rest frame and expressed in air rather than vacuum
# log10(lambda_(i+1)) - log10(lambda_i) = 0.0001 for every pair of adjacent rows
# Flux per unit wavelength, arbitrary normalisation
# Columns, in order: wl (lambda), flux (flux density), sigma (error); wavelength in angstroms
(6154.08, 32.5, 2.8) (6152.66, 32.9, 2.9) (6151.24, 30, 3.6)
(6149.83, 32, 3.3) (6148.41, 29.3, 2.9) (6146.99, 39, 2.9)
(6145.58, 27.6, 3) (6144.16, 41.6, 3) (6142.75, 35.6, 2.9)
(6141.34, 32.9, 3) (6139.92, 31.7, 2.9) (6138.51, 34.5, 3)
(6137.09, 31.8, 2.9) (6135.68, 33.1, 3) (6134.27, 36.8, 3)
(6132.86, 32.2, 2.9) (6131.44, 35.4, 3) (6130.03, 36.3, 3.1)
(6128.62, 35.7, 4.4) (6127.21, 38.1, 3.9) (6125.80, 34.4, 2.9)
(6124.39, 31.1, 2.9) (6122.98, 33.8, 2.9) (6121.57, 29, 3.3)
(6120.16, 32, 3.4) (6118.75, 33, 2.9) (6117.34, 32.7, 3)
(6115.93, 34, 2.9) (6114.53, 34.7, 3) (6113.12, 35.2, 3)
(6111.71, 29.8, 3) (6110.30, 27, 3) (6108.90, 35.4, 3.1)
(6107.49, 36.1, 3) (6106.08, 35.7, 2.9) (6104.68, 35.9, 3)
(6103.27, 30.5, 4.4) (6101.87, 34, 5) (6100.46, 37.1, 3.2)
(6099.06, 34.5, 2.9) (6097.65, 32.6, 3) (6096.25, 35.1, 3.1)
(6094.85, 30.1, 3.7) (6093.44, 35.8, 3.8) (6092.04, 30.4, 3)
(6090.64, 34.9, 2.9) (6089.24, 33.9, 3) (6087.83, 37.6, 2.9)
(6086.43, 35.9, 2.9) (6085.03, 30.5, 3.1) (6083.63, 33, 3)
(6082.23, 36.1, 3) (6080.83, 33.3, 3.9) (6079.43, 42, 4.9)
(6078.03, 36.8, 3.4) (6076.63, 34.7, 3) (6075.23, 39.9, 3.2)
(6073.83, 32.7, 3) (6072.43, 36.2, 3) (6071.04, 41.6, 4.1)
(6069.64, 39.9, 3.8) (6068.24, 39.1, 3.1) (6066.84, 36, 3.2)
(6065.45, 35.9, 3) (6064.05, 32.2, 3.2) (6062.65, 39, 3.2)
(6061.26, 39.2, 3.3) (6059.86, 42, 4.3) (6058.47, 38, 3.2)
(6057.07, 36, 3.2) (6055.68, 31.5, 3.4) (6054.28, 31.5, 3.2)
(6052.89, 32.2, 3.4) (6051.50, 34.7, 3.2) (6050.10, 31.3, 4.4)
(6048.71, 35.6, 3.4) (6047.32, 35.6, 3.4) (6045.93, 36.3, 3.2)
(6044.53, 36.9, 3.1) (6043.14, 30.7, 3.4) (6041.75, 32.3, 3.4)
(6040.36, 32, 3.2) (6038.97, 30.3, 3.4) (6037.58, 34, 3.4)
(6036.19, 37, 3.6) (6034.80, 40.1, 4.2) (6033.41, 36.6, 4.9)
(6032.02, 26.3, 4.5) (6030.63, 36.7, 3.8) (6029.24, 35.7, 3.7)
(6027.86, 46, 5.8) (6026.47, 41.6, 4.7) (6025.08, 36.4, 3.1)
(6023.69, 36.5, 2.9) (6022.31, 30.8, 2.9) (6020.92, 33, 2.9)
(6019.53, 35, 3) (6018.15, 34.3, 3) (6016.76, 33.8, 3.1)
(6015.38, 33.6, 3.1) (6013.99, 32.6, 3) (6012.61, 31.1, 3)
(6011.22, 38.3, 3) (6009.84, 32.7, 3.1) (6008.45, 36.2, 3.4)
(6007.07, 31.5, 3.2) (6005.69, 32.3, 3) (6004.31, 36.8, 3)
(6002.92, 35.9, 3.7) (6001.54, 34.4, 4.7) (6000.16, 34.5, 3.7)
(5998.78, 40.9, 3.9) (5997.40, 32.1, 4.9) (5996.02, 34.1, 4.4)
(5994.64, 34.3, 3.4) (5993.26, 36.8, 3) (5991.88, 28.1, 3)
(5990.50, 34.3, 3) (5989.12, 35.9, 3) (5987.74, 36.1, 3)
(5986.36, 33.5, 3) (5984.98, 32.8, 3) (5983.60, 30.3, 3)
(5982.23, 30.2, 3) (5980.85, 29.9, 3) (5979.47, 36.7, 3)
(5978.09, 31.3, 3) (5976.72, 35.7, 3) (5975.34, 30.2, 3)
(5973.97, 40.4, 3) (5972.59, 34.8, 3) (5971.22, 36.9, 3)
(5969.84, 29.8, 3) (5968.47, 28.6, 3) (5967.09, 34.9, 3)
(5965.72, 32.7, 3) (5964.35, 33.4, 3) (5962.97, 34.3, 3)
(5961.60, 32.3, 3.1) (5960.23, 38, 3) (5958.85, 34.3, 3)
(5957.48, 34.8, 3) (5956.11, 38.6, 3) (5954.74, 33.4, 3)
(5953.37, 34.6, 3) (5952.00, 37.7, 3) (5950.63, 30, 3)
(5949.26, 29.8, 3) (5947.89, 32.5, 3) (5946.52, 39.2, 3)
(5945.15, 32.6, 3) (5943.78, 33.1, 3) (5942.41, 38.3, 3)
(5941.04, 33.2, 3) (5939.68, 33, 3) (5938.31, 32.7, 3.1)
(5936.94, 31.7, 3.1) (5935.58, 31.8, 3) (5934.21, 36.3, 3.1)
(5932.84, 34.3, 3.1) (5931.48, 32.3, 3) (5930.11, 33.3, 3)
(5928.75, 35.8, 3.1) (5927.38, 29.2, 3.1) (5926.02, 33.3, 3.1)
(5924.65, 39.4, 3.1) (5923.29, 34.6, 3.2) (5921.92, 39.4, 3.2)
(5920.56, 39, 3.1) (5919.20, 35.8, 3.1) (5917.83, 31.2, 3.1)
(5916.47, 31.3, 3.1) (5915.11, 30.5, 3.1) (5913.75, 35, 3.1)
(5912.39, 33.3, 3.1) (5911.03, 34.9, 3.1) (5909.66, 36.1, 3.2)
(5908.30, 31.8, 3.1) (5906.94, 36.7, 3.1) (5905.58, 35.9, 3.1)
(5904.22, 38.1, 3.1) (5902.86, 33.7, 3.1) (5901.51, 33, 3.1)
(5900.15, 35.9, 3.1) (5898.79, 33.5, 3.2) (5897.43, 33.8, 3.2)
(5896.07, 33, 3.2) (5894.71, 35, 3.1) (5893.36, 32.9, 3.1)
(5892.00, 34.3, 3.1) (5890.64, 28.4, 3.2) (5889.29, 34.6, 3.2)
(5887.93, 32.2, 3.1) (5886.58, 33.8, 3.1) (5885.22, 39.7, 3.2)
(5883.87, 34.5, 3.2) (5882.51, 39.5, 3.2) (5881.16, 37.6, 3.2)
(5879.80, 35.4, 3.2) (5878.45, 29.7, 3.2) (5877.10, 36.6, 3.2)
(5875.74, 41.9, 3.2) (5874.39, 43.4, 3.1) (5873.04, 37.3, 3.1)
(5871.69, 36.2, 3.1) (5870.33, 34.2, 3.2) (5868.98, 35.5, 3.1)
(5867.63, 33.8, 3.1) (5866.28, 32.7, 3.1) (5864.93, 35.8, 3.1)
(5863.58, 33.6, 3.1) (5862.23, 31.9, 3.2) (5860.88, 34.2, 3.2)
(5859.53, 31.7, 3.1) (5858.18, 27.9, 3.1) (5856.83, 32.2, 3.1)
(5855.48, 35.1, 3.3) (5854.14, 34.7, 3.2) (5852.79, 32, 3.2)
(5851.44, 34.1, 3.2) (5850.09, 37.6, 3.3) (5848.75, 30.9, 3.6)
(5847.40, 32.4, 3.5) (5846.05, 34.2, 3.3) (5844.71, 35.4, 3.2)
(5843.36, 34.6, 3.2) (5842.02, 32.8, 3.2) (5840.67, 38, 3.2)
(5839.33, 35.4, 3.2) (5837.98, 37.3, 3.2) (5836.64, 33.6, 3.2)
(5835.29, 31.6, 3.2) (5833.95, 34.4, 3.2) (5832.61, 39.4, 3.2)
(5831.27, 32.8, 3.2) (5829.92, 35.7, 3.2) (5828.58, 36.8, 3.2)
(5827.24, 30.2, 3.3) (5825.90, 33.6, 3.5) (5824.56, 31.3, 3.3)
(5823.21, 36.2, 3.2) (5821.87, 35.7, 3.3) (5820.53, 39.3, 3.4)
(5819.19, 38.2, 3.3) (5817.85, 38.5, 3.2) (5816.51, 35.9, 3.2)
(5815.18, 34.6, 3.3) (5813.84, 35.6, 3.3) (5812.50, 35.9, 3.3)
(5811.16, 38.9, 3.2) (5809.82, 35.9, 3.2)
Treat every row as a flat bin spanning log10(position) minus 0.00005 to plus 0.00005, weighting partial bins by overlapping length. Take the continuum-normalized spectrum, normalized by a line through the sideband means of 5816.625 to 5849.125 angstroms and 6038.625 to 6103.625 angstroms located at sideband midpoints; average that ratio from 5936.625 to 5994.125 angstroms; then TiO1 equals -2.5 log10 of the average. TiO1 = 0.041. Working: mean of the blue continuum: 35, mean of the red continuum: 35.1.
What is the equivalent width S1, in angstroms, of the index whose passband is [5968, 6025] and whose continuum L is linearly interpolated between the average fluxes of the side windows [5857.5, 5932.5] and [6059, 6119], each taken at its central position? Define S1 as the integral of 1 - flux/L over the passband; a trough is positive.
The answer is 1.69 angstroms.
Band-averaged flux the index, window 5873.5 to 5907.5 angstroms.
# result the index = 35.3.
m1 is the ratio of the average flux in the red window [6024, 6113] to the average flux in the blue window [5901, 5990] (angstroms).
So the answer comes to 1.03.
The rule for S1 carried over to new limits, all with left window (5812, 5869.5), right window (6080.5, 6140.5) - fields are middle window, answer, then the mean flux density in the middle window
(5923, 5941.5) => 0.3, 33.6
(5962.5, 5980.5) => 0.2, 33.7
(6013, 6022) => 0.1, 33.5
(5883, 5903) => 0.2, 33.9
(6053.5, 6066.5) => -0.9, 36.1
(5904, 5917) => 0.0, 34.3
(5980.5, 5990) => 0.4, 32.8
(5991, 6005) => -0.3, 34.8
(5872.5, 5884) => -1.0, 37.5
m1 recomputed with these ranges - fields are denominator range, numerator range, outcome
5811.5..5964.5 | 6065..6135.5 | 1.00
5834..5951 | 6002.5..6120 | 1.02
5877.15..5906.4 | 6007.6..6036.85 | 1.02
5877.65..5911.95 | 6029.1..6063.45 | 1.01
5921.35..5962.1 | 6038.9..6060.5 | 1.00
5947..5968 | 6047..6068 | 1.04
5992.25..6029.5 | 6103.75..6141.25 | 0.96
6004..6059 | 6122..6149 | 0.99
